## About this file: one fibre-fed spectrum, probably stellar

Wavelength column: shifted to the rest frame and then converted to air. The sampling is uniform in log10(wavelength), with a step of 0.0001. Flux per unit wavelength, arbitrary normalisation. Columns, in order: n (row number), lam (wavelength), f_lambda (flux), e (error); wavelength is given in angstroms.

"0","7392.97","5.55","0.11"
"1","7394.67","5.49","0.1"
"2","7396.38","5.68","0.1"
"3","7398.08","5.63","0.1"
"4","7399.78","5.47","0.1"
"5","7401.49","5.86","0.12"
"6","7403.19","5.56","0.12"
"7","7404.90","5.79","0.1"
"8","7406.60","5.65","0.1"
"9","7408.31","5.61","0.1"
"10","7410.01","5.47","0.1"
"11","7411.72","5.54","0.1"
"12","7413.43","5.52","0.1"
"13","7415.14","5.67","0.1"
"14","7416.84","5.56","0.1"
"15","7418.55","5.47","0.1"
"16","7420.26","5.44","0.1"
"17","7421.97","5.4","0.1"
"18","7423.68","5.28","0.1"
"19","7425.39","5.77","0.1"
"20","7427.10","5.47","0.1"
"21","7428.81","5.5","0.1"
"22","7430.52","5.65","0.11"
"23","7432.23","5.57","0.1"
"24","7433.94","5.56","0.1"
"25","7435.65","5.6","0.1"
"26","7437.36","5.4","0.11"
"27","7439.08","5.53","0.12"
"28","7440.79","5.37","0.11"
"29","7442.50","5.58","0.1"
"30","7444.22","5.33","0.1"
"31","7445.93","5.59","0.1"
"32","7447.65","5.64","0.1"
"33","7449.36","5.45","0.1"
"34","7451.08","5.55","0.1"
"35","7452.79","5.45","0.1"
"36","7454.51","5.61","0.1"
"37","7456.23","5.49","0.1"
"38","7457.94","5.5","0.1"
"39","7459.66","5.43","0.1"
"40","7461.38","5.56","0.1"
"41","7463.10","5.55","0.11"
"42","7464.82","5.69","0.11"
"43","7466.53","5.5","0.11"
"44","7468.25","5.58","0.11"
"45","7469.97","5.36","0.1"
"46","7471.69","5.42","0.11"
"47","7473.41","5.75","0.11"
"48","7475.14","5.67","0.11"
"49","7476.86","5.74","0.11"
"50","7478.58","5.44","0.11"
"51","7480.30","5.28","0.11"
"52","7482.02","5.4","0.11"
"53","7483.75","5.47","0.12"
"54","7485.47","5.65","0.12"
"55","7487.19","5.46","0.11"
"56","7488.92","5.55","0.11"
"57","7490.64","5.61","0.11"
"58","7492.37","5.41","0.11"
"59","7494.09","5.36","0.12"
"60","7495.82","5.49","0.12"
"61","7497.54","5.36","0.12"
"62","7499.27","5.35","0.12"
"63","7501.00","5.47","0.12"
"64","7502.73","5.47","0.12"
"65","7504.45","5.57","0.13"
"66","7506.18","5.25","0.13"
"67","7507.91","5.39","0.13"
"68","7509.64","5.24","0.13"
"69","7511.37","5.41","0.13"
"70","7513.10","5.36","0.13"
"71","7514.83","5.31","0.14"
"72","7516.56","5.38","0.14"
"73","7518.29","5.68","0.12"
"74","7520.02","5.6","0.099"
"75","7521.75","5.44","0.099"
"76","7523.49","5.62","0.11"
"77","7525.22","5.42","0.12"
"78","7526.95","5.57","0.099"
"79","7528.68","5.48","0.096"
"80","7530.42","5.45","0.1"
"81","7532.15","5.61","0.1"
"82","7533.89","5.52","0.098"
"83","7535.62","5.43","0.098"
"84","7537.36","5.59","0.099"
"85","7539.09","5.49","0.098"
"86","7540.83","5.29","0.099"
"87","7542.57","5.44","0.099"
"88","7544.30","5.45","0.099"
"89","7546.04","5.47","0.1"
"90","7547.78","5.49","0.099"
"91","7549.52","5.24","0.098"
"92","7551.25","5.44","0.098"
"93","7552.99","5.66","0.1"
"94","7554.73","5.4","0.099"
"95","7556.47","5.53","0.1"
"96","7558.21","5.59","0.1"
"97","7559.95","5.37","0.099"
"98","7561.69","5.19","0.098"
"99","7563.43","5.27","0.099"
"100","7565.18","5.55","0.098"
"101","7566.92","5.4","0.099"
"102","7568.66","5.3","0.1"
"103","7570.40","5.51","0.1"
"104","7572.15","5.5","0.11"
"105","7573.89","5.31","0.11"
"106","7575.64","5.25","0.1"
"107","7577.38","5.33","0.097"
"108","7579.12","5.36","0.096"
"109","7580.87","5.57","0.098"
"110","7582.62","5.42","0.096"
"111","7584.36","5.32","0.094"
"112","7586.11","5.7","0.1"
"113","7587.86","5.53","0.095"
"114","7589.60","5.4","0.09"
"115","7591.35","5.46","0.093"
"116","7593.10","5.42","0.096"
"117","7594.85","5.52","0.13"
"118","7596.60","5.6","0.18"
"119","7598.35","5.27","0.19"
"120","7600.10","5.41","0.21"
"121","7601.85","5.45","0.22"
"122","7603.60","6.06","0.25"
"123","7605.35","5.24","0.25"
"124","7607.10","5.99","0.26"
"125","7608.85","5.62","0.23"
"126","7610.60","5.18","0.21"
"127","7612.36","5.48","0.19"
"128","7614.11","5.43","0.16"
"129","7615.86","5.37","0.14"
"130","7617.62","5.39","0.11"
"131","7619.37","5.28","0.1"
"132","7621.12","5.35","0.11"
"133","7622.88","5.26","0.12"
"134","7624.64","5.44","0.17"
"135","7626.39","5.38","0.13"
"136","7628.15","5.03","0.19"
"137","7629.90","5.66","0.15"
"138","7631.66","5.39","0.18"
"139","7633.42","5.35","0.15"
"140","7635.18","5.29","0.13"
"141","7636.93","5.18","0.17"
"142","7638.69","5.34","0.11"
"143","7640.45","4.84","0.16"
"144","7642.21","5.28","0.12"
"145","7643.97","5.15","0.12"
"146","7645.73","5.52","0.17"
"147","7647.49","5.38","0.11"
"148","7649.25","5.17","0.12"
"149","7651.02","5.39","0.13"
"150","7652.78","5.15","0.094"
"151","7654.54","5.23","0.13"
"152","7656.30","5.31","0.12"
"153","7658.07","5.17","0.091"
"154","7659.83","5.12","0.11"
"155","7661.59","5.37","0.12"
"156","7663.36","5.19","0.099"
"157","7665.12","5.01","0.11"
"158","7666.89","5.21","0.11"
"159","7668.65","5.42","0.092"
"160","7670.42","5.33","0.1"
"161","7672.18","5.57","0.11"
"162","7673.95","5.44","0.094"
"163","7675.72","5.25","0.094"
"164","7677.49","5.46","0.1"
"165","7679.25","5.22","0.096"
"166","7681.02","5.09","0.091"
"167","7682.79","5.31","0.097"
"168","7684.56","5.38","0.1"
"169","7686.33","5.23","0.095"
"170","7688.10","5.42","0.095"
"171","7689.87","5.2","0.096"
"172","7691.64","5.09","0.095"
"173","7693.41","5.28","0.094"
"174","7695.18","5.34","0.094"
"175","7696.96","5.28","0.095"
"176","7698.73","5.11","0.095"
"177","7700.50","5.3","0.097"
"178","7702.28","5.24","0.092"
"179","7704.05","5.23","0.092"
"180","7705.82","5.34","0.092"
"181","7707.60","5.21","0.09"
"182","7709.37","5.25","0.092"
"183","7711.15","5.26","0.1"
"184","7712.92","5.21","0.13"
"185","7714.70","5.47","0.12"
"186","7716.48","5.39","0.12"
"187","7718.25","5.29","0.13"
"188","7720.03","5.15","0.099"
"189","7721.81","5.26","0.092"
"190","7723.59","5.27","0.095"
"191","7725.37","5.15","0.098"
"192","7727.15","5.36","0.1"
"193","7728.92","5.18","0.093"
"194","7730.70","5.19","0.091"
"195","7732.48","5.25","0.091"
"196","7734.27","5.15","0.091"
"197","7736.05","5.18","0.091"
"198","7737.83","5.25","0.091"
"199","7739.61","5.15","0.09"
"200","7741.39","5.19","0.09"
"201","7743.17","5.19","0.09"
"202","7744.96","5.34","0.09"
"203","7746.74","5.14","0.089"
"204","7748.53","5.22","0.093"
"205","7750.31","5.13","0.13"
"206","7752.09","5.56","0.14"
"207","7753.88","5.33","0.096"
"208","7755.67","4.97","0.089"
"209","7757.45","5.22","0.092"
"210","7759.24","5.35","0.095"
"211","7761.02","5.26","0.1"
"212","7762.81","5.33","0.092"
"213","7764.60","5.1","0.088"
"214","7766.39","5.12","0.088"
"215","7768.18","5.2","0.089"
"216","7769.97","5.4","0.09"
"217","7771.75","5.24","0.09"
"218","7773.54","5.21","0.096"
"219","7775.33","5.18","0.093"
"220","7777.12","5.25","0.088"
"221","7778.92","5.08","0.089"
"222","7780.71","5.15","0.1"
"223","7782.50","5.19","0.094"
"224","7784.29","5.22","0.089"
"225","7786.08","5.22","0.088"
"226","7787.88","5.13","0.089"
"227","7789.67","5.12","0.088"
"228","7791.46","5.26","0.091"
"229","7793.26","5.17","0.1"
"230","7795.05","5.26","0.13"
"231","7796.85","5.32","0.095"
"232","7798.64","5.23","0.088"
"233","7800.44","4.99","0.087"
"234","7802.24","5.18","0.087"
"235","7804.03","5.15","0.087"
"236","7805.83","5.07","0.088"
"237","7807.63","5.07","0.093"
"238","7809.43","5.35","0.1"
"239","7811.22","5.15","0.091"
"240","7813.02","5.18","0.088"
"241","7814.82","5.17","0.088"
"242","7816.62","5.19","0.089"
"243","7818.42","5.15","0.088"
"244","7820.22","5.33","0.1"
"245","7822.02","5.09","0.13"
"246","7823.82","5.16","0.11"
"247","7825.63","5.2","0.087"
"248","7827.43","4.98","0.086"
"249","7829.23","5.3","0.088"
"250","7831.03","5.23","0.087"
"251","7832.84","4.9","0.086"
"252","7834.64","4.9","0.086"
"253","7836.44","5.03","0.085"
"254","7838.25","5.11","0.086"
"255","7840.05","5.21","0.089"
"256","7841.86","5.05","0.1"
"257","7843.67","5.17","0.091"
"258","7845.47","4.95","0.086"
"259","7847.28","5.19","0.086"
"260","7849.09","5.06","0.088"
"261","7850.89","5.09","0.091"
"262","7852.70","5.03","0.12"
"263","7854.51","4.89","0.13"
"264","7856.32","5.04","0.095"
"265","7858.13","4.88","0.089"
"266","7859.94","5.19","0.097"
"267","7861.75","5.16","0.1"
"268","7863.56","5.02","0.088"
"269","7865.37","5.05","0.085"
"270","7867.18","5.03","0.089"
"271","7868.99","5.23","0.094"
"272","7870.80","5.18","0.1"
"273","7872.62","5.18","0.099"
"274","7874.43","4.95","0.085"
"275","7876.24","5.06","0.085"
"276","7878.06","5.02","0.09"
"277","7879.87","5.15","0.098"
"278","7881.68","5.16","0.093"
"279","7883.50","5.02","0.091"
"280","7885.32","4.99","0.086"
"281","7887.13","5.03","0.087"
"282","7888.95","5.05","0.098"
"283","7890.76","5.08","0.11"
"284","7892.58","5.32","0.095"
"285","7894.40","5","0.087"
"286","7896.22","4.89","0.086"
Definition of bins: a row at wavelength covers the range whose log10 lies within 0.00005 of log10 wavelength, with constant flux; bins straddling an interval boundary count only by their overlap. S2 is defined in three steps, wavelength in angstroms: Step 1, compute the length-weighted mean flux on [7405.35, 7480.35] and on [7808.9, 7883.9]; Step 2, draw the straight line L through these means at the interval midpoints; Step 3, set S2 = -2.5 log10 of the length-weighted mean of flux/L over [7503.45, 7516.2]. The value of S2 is 0.019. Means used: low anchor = 5.53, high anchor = 5.1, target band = 5.36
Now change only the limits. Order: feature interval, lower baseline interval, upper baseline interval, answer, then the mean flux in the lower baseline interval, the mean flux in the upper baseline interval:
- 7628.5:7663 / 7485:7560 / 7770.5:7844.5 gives 0.01 mag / 5.46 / 5.16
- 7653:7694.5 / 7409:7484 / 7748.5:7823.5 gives 0.01 mag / 5.52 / 5.2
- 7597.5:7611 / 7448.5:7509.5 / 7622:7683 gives -0.04 mag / 5.49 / 5.28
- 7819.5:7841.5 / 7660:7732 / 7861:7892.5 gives 0.00 mag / 5.27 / 5.09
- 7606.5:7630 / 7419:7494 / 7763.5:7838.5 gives -0.01 mag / 5.52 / 5.17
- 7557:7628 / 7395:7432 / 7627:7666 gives -0.02 mag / 5.57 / 5.25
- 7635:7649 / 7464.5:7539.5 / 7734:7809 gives 0.02 mag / 5.48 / 5.2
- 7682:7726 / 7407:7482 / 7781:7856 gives 0.00 mag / 5.52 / 5.14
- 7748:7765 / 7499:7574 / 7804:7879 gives -0.01 mag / 5.45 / 5.1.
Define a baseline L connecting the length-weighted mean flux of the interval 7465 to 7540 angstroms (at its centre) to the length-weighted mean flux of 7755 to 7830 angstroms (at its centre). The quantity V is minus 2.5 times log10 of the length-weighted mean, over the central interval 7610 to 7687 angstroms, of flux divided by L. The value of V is 0.01 mag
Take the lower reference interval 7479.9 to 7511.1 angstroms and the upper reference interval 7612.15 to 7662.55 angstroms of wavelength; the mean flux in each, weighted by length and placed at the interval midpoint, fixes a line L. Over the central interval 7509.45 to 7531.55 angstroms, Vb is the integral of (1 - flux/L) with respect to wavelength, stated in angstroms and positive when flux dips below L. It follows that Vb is -0.2 angstroms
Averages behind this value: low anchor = 5.43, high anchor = 5.3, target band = 5.47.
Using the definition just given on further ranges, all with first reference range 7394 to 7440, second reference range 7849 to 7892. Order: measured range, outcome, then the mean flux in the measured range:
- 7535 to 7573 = -0.2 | 5.44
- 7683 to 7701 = 0.0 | 5.26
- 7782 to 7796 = -0.1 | 5.2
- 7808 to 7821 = -0.2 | 5.21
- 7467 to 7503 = 0.0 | 5.49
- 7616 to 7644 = 0.2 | 5.29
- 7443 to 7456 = 0.0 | 5.51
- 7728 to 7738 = 0.0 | 5.2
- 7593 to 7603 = -0.2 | 5.46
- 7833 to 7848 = 0.1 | 5.07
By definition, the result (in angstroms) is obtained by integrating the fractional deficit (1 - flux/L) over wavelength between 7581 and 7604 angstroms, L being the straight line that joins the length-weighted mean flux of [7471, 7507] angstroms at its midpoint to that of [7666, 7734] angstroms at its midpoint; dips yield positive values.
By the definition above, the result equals -0.5 angstroms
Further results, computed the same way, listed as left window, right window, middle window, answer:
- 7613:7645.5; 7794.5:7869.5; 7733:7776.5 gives -0.3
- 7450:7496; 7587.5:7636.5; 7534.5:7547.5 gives 0.1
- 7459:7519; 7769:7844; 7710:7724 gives -0.1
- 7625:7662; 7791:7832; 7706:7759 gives -0.2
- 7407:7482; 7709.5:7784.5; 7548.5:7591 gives -0.2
